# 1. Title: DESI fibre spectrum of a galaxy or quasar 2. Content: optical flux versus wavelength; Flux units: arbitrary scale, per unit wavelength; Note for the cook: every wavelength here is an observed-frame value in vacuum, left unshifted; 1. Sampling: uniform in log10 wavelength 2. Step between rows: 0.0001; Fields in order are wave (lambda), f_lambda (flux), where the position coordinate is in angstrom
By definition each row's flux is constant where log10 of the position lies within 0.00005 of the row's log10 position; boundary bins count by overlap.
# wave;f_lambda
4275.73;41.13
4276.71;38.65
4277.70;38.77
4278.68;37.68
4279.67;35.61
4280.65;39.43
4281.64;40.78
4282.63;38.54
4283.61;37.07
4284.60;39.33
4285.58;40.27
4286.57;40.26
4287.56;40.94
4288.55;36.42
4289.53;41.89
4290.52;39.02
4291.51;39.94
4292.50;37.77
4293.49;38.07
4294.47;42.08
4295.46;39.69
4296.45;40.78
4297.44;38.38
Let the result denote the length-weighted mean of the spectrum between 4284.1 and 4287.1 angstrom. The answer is 39.9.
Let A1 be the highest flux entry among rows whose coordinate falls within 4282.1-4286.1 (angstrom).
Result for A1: 40.27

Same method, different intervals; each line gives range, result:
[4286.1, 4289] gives 40.94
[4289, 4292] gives 41.89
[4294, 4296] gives 42.08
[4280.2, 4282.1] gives 40.78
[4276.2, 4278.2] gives 38.77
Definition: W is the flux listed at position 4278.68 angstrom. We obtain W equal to 37.68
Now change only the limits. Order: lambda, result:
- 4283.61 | 37.07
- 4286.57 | 40.26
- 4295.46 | 39.69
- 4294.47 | 42.08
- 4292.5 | 37.77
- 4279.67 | 35.61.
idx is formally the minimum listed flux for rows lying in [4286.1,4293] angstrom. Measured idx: 36.42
